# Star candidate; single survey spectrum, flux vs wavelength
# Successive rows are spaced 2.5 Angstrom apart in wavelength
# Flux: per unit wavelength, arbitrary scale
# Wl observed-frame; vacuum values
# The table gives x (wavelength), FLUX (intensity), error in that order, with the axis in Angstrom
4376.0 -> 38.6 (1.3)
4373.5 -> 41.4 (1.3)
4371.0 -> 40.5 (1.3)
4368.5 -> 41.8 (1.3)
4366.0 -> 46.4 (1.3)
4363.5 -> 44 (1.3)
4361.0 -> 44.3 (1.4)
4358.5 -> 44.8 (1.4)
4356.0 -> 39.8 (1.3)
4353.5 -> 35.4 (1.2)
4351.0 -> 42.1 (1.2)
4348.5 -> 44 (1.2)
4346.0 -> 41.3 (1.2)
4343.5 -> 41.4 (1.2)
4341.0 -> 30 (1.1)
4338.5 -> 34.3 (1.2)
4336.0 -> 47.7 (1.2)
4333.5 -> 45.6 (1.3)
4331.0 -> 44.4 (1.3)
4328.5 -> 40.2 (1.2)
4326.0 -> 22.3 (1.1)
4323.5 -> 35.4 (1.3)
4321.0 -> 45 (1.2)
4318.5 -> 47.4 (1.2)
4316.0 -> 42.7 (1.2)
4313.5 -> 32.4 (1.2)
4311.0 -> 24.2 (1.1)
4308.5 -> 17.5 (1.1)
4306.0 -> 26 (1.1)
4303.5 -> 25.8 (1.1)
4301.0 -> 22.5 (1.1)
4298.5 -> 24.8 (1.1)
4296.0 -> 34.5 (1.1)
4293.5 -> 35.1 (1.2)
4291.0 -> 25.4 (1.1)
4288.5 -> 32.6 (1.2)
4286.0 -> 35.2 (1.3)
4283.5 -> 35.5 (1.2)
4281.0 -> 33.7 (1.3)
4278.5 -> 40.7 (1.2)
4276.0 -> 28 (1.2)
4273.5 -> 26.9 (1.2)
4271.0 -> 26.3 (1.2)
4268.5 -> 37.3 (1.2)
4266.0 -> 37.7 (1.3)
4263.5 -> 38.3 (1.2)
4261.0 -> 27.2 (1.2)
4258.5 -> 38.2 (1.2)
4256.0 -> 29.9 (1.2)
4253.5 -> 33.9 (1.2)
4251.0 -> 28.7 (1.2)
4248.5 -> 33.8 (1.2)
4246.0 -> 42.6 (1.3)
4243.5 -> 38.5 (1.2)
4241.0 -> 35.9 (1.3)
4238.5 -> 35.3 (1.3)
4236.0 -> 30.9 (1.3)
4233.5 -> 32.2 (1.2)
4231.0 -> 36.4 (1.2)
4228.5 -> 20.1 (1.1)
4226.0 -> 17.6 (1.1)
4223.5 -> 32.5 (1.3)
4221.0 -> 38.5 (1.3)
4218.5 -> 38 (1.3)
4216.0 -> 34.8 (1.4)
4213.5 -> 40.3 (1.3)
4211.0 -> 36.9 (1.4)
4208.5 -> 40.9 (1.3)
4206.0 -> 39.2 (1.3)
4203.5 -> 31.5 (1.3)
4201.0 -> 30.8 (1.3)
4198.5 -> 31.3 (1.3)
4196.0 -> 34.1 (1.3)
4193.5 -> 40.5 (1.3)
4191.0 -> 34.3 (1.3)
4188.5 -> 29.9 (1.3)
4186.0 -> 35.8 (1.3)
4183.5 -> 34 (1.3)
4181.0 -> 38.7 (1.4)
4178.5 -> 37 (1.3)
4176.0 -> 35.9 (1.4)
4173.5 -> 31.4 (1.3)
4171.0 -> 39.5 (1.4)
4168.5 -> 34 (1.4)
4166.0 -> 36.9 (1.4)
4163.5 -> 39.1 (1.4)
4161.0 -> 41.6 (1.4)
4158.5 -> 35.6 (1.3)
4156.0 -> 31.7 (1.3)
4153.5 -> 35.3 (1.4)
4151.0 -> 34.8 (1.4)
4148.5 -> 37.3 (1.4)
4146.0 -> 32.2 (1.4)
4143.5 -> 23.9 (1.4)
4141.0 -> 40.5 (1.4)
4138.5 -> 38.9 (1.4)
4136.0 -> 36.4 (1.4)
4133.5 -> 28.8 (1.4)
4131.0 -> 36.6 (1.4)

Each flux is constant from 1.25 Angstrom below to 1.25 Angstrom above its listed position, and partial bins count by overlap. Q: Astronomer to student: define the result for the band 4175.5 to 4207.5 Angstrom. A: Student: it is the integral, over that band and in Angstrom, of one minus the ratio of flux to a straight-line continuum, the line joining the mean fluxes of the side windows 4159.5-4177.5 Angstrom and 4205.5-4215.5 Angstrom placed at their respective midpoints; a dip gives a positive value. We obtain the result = 2.7 Angstrom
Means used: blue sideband 36.9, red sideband 39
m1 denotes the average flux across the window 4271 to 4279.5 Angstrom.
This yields 30.8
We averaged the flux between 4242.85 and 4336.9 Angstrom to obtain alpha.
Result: 33.7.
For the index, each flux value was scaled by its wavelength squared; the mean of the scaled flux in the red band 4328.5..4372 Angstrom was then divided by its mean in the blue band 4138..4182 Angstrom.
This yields 1.27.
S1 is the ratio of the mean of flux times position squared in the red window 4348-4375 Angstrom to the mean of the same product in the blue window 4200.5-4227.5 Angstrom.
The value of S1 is 1.30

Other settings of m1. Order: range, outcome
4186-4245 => 34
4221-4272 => 32.8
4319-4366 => 40.4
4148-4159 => 34.7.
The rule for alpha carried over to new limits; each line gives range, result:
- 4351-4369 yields 42.4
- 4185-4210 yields 34.8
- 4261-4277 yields 32.1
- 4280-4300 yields 32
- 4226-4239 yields 29.4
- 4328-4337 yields 44.7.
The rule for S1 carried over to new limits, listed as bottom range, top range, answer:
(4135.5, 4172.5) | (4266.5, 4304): 0.93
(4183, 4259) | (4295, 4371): 1.15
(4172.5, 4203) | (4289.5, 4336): 1.03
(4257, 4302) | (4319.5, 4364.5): 1.28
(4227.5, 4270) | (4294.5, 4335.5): 1.02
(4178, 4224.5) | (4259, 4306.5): 0.91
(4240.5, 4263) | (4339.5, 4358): 1.20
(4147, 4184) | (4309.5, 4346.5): 1.14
